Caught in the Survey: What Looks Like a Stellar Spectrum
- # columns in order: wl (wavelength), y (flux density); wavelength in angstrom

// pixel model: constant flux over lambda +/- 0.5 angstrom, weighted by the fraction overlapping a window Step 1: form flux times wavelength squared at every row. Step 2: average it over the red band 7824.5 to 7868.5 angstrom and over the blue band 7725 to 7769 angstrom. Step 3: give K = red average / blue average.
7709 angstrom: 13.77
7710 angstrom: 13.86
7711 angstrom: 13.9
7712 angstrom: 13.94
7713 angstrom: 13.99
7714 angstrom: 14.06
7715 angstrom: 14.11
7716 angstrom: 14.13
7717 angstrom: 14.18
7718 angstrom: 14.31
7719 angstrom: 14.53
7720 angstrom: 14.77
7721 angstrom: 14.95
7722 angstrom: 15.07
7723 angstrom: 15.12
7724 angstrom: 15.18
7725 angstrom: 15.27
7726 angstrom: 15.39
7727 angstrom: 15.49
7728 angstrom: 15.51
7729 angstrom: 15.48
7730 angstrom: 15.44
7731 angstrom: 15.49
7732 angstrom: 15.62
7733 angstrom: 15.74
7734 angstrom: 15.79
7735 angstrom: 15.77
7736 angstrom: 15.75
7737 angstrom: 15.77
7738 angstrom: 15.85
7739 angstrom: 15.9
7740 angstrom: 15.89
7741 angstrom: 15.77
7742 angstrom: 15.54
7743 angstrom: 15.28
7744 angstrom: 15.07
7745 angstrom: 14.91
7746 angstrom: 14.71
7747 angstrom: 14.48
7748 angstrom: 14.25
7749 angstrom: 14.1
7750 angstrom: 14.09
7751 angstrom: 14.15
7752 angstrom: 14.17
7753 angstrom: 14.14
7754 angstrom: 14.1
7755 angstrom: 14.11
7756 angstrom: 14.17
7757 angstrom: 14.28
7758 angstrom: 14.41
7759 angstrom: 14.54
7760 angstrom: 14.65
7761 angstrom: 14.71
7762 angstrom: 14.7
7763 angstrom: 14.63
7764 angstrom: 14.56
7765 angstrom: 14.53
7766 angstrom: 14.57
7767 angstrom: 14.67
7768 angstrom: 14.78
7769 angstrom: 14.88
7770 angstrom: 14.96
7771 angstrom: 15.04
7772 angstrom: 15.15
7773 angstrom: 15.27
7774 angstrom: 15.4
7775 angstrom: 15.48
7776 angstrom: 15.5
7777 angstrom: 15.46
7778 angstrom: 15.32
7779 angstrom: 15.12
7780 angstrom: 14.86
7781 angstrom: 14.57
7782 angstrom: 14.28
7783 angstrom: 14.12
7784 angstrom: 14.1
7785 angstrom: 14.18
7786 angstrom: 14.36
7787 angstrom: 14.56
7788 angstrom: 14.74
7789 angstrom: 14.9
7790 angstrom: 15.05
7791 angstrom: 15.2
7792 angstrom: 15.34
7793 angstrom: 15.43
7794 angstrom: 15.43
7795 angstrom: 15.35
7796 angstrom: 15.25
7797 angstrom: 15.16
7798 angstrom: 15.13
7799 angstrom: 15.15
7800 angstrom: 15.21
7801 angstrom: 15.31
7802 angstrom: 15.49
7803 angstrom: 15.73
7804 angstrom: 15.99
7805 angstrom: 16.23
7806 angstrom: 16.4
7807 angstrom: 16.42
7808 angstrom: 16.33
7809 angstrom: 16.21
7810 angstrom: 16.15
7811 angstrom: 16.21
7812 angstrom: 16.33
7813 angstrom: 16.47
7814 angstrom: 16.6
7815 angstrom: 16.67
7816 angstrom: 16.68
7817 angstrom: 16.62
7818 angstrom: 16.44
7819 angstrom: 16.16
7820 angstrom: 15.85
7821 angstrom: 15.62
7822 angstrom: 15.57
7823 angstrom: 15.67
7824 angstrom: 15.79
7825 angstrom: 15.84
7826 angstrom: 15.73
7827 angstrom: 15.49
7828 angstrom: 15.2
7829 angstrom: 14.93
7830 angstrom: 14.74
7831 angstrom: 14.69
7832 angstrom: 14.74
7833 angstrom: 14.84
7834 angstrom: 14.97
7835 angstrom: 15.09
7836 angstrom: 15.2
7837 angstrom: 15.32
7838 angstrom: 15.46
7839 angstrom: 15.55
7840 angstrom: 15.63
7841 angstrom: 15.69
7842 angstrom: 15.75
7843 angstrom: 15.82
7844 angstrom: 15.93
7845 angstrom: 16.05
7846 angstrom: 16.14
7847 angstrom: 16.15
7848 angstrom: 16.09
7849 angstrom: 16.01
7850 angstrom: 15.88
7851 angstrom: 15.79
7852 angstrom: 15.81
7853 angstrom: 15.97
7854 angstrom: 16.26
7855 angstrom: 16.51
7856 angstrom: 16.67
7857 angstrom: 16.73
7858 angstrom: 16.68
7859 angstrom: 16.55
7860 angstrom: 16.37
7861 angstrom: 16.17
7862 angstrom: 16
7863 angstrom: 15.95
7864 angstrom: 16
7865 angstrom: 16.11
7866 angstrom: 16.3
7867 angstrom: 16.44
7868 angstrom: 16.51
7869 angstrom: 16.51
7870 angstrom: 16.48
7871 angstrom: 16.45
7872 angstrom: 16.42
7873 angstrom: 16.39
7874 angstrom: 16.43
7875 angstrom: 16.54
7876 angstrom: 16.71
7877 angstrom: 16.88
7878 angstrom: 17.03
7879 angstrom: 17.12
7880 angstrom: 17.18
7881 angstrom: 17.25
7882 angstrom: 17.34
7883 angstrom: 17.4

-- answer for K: 1.1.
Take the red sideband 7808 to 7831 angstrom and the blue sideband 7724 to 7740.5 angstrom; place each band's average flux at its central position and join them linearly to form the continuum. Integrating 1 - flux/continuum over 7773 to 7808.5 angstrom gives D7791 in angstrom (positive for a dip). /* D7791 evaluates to 1.4 angstrom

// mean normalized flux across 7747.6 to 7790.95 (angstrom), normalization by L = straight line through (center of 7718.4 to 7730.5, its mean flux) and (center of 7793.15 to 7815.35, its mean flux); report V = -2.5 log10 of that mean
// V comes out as 0.07 mag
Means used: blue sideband 15.2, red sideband 15.9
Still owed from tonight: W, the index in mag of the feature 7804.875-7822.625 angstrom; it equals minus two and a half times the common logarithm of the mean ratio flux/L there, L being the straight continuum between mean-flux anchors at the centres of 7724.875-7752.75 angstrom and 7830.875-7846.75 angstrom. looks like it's -0.06 mag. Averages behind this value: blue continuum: 15.2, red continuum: 15.5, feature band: 16.3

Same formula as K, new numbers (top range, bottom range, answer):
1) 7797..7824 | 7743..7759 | 1.13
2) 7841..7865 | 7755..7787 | 1.12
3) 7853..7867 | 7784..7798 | 1.11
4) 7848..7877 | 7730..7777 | 1.12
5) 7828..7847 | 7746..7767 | 1.09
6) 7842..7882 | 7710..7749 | 1.13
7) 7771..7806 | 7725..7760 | 1.02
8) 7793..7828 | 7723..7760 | 1.08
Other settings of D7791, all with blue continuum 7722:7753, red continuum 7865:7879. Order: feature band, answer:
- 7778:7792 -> 0.9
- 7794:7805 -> 0.3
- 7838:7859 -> 0.3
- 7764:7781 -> 0.6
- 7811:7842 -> 0.8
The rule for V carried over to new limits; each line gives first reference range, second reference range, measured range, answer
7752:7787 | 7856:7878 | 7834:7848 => 0.02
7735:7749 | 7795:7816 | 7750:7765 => 0.08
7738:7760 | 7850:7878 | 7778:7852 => 0.01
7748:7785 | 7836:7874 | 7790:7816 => -0.04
